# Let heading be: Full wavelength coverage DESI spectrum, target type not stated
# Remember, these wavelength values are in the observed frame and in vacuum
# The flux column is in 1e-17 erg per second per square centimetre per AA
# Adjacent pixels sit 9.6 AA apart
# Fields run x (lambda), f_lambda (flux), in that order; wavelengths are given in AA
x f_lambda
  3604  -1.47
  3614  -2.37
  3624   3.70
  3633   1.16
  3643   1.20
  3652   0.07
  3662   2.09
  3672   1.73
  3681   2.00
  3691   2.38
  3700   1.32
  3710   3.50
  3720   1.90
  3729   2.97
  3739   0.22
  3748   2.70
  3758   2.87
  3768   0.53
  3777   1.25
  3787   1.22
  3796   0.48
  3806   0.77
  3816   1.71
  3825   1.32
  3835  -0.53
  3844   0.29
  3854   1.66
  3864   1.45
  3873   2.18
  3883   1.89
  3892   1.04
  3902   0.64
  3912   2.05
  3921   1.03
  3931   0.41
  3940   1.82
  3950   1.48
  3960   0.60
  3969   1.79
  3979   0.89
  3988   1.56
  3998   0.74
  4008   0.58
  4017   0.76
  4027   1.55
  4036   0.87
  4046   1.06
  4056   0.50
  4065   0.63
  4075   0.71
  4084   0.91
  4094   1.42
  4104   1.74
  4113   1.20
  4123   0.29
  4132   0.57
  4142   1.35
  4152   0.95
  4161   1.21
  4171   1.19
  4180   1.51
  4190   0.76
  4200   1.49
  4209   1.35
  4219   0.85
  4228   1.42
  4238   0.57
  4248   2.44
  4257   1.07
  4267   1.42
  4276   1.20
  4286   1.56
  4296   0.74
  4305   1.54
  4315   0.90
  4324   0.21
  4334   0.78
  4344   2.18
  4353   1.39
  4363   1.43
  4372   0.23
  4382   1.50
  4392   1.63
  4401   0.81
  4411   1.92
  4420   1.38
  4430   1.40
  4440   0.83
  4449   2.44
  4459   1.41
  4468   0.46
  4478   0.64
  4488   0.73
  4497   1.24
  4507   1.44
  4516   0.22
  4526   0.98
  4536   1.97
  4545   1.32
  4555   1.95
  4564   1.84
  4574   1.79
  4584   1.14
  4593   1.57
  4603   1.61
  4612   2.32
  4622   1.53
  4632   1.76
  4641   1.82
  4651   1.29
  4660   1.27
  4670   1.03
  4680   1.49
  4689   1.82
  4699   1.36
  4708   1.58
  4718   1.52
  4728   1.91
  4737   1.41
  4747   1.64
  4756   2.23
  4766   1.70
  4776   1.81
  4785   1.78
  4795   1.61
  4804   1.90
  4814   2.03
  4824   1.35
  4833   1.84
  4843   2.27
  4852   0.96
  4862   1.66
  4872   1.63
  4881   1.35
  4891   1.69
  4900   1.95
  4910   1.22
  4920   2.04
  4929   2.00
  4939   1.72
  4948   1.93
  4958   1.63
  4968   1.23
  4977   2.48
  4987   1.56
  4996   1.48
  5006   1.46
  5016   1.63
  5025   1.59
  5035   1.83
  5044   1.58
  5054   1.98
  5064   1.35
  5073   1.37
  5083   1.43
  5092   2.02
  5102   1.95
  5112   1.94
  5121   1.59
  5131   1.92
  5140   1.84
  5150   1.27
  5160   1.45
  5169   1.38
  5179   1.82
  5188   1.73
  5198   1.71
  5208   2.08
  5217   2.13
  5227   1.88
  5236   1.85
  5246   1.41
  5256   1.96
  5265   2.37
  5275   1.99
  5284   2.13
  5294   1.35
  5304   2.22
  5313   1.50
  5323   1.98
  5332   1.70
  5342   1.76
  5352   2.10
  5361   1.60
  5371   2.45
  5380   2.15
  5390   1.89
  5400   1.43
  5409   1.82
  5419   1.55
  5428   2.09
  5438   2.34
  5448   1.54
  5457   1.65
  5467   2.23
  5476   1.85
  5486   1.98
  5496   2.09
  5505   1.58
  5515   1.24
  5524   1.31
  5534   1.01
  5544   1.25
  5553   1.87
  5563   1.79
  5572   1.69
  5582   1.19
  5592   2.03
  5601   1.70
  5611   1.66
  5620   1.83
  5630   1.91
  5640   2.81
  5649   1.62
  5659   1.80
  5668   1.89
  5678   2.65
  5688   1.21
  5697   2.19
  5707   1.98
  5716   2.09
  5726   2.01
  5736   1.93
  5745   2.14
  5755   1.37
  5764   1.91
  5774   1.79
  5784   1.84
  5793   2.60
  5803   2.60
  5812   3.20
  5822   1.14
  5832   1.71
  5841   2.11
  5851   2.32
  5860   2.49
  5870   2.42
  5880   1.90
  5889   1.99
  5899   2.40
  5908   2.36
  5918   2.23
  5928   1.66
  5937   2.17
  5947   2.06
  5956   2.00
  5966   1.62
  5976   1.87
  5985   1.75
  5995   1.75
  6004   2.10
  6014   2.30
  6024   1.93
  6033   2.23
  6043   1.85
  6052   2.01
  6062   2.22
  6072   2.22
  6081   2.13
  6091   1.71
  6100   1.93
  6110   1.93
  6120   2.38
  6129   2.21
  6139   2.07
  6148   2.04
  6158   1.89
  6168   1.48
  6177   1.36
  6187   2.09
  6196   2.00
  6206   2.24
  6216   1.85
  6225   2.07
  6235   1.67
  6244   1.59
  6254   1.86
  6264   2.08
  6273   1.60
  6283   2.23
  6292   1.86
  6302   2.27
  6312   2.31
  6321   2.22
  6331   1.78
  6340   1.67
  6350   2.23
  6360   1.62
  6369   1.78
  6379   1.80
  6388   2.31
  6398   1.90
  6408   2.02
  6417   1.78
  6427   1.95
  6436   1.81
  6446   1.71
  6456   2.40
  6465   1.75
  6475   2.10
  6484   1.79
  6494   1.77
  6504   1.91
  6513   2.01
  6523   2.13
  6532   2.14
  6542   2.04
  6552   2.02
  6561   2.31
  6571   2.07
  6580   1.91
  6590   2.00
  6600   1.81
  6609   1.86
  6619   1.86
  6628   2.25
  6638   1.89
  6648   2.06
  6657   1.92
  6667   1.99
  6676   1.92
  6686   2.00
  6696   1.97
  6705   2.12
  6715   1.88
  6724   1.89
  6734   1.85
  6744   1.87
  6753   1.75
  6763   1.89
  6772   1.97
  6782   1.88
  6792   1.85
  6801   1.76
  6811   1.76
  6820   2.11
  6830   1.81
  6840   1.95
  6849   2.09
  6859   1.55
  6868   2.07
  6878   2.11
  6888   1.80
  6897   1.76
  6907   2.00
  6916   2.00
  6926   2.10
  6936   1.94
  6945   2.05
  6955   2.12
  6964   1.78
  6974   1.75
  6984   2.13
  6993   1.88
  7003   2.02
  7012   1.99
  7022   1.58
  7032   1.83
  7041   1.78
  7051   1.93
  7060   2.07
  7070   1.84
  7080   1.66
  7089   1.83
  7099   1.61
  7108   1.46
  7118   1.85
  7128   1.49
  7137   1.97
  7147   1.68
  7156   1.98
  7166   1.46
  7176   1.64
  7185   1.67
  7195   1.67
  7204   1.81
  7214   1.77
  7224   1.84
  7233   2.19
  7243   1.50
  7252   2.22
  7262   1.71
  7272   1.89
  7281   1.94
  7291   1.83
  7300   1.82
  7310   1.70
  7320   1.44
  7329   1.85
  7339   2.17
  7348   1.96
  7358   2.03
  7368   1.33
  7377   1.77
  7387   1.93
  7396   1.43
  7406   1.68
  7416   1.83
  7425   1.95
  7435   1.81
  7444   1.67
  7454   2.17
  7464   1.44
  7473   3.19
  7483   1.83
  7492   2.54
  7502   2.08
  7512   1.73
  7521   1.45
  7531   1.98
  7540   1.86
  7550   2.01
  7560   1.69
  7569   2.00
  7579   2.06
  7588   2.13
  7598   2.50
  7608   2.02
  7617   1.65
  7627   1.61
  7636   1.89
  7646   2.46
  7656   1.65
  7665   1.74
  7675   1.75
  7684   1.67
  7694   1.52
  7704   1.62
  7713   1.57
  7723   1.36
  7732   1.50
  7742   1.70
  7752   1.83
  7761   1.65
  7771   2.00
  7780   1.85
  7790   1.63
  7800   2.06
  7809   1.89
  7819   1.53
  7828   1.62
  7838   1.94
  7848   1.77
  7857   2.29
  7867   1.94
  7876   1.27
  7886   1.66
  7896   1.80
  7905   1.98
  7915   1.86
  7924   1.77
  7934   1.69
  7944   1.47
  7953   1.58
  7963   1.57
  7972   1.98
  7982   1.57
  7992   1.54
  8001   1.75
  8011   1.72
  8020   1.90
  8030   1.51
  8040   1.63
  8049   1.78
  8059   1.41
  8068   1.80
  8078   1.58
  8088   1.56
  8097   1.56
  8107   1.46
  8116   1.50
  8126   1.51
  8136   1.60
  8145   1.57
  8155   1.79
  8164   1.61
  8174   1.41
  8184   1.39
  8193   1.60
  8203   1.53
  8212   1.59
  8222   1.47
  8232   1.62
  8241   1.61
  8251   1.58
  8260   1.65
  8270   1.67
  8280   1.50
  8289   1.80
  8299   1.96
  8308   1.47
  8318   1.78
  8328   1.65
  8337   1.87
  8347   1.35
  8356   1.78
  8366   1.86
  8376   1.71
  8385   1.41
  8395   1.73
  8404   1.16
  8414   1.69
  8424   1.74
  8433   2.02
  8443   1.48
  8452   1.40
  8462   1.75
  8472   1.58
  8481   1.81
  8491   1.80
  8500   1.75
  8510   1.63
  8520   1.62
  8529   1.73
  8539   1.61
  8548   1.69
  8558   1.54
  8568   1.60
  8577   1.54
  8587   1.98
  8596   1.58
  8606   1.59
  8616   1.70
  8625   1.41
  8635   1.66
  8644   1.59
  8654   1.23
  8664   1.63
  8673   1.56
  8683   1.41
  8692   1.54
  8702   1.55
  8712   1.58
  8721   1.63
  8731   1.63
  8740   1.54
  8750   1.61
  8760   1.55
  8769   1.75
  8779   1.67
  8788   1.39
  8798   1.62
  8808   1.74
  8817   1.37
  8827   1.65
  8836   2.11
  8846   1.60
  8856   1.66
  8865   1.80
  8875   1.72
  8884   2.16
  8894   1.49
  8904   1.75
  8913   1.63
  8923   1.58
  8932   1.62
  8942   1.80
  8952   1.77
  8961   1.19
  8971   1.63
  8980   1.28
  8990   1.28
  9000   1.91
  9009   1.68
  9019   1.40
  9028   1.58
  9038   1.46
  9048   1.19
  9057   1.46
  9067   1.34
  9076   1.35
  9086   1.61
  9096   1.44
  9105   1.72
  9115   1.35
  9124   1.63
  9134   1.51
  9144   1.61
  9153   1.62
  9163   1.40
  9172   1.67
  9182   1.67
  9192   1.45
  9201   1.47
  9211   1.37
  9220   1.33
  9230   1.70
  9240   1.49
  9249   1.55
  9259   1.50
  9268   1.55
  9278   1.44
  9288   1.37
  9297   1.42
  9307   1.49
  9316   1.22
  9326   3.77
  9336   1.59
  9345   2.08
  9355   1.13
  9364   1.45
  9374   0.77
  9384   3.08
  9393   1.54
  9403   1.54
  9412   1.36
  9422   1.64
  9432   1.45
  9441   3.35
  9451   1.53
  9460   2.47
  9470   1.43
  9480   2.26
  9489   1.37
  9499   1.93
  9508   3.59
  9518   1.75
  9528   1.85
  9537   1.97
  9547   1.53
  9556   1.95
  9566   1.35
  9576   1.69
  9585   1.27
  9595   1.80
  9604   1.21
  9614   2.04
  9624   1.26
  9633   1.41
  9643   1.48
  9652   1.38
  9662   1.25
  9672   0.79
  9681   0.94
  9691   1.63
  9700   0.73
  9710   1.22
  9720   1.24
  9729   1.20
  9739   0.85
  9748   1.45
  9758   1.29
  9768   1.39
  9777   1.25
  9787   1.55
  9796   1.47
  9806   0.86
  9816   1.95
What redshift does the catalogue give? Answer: 0.138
